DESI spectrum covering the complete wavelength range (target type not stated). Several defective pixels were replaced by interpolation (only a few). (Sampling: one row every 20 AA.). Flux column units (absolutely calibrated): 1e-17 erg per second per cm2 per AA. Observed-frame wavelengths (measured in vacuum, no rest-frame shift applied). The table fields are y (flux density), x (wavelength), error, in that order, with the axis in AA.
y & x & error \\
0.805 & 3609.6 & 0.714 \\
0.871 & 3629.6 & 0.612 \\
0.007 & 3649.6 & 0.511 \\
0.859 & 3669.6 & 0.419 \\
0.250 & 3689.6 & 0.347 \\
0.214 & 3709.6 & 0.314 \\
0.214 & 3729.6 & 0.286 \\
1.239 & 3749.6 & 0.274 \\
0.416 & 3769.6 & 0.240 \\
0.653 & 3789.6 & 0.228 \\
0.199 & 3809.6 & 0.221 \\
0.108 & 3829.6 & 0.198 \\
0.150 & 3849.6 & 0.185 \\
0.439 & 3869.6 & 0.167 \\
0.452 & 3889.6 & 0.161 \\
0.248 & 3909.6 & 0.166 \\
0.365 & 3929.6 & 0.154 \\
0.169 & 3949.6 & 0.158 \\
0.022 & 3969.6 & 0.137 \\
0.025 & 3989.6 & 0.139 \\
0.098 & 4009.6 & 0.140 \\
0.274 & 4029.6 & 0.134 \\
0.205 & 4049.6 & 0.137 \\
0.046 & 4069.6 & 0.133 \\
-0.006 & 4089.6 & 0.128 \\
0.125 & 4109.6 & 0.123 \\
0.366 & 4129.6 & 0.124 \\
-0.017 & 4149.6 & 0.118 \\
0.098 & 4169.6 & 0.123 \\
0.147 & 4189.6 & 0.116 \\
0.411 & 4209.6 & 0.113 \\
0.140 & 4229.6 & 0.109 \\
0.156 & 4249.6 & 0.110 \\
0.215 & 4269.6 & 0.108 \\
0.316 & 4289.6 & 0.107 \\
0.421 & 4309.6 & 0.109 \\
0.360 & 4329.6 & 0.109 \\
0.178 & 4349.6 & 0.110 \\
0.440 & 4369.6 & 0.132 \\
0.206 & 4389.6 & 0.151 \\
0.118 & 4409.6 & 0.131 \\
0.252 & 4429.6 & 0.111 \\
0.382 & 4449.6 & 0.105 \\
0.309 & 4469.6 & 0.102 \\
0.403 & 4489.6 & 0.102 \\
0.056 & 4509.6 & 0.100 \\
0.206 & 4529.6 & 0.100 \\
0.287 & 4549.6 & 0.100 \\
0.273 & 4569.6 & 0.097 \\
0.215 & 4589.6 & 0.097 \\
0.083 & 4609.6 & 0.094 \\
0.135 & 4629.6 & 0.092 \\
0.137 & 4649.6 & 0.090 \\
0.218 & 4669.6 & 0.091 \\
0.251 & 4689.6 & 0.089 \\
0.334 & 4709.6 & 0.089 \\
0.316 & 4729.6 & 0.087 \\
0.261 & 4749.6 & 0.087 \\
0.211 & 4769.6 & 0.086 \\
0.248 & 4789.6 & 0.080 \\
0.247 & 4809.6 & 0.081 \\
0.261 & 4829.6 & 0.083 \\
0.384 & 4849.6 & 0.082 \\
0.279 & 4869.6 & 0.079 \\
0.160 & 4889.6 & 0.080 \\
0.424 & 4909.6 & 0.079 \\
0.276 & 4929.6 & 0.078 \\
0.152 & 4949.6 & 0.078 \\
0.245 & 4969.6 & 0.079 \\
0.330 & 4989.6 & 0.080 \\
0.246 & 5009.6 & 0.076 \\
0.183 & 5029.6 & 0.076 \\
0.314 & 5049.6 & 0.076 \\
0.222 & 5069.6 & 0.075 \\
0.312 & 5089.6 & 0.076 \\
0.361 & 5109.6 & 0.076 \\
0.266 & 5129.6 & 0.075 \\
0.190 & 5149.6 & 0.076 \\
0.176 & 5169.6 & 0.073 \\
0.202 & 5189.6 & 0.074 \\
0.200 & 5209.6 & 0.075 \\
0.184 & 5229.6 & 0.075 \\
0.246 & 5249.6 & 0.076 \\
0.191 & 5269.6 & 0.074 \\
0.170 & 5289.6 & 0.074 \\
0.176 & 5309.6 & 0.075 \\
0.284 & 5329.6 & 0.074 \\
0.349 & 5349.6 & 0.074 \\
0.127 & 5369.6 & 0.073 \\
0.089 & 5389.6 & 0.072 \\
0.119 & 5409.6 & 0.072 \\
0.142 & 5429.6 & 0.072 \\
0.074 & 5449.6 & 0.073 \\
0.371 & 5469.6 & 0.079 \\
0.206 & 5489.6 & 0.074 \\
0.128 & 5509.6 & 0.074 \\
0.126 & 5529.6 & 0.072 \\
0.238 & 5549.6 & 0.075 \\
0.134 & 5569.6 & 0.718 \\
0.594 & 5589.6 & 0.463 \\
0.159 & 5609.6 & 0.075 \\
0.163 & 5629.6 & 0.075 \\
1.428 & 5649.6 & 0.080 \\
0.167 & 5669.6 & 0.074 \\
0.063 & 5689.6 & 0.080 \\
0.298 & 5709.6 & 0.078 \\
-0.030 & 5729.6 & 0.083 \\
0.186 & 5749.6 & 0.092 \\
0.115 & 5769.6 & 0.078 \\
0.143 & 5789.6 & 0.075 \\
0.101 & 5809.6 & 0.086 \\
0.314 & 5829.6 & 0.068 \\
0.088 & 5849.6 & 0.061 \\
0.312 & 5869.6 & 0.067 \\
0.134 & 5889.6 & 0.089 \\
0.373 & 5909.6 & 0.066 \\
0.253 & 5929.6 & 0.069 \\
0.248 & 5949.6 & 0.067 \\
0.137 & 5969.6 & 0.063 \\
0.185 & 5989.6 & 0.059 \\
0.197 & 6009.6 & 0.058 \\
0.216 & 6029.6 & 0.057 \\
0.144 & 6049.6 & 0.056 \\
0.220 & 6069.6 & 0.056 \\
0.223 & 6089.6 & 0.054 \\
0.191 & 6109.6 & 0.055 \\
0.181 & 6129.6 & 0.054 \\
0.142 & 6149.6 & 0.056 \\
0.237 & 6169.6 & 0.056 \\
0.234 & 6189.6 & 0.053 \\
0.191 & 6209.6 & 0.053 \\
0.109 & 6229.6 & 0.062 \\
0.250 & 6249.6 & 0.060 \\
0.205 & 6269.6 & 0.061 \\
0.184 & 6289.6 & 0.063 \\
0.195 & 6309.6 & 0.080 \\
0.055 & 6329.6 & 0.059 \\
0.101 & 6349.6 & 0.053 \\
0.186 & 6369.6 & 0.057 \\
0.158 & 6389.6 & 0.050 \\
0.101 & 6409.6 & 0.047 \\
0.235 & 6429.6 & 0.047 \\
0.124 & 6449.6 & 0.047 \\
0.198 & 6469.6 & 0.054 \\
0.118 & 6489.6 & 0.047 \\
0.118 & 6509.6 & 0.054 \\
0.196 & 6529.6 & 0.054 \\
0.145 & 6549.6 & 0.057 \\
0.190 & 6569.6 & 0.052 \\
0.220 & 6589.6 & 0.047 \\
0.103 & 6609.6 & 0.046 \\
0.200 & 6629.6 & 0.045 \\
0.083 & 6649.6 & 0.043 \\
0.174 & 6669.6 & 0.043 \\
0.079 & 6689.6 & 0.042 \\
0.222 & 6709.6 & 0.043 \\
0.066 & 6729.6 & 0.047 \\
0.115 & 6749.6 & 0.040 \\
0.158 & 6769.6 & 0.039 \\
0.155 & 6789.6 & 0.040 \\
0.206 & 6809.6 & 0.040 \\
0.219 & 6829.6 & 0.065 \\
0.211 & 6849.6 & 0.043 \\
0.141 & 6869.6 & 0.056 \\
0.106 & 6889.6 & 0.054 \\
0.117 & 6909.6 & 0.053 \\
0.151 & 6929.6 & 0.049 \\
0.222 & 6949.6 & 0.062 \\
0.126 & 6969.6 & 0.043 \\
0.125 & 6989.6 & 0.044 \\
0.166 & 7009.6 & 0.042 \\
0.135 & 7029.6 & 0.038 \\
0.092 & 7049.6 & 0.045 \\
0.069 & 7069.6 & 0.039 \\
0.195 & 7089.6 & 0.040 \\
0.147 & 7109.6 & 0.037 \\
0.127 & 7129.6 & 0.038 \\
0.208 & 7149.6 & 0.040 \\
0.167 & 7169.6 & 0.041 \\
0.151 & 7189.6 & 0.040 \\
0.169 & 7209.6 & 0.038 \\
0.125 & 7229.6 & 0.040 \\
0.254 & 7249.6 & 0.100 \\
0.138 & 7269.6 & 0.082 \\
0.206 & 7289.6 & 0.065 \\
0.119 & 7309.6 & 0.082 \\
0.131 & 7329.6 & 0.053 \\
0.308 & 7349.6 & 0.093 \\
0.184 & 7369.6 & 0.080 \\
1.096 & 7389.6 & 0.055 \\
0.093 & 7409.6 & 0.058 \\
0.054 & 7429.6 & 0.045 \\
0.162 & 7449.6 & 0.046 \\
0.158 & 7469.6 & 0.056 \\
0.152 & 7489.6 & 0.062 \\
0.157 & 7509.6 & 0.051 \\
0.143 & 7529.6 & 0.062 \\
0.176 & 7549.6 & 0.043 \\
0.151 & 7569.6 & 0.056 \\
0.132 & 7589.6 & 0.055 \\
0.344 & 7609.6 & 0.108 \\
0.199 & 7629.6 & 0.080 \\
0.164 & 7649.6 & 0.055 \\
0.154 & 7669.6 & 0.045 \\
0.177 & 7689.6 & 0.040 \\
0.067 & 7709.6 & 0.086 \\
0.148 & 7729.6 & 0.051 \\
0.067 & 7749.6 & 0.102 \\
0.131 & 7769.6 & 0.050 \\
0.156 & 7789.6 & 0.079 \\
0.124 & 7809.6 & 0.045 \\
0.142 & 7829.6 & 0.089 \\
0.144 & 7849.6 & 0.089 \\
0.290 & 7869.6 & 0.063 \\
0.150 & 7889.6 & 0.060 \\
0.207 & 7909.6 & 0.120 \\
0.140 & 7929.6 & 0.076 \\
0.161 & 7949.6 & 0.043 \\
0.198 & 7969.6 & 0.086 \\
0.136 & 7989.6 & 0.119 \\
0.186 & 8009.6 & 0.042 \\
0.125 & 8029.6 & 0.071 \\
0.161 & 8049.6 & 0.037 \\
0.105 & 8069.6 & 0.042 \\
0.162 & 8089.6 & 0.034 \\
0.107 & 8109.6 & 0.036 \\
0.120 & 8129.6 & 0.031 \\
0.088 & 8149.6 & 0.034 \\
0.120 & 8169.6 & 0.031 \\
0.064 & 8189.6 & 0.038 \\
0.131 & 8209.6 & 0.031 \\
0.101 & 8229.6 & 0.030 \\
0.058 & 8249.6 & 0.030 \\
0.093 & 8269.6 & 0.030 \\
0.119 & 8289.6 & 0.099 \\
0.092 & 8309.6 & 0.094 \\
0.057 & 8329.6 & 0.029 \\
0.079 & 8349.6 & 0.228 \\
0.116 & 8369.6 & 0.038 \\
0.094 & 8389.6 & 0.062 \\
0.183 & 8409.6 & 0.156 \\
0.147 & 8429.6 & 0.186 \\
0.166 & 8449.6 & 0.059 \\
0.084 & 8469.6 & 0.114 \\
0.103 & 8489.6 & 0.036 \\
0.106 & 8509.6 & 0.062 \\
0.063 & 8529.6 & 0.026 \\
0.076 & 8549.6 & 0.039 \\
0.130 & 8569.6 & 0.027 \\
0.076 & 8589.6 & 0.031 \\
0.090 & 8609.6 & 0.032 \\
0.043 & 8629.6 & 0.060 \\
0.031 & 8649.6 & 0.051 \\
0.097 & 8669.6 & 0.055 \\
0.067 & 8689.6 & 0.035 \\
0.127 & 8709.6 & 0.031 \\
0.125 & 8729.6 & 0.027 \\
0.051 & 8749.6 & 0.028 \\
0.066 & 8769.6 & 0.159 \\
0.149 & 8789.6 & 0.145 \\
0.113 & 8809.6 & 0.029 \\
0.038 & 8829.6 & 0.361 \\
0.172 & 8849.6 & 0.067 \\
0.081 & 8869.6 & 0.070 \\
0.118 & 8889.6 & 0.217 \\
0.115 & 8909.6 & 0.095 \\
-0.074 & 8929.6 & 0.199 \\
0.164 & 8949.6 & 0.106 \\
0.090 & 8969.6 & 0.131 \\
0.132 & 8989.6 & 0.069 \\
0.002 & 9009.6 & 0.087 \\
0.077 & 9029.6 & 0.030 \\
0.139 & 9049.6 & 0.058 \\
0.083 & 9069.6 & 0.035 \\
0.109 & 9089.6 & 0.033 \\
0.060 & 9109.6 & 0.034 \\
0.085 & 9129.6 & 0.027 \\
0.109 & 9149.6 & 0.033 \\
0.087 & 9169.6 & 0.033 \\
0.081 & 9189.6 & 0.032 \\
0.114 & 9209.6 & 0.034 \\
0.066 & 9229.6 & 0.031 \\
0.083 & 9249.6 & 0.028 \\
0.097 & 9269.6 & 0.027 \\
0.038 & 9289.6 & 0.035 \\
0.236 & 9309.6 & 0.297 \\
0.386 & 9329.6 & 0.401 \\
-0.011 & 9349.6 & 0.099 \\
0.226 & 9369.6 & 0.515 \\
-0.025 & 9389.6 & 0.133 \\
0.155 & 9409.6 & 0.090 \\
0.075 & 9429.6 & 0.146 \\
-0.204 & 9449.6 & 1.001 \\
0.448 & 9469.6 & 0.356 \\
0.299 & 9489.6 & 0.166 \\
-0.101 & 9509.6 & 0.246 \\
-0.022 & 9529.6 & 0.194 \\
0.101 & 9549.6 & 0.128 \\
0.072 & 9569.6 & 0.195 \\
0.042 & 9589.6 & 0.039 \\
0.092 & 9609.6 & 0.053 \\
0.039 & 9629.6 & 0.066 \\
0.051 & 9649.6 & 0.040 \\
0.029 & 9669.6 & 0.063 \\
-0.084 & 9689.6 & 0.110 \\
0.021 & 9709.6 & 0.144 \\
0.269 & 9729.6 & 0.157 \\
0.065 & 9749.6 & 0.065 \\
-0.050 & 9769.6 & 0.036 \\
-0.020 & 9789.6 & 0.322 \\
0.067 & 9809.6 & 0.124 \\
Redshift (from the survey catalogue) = 0.127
